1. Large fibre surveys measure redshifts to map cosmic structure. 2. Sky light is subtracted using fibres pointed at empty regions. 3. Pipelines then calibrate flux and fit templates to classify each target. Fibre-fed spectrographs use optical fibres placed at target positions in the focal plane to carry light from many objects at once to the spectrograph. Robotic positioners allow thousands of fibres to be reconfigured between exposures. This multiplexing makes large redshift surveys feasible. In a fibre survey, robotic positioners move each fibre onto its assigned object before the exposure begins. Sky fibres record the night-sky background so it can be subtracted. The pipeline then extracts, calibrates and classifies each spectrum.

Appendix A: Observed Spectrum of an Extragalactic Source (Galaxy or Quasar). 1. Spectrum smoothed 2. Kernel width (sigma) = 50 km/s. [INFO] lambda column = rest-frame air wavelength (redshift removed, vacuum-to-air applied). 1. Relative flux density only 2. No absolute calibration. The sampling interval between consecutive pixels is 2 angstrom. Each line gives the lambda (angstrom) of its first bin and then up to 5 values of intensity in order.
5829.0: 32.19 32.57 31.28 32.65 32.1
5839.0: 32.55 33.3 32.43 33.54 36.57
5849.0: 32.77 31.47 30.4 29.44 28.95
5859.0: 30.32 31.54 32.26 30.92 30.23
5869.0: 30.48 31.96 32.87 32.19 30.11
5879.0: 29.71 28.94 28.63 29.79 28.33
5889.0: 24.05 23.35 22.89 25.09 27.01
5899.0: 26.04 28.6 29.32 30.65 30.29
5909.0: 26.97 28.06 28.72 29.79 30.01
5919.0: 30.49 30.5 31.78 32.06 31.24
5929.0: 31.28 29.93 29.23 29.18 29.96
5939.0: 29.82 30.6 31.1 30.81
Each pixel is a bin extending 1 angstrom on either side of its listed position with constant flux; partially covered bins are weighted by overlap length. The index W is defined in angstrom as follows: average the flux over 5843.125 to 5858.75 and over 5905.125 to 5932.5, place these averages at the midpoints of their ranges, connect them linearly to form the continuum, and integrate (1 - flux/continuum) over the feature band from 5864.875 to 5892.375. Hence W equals 1.7 angstrom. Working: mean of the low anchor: 31.8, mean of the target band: 29.3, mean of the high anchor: 30.1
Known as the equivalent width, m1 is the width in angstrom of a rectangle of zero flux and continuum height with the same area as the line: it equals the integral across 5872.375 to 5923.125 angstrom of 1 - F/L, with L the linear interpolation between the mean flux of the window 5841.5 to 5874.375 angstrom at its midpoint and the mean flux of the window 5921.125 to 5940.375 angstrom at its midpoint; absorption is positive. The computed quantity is 4.1 angstrom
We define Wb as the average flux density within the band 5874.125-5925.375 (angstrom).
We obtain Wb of 28.5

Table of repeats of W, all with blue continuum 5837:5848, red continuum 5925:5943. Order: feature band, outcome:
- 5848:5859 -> 0.9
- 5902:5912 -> 0.7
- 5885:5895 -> 2.1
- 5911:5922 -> 0.4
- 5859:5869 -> 0.5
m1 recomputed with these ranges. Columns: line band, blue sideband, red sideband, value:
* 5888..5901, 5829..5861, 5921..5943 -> 2.6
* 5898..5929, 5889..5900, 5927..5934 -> -2.2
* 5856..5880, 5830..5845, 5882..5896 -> -2.0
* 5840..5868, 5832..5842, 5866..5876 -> 0.2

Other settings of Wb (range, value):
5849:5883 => 30.7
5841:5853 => 33.1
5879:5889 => 28.5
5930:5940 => 29.6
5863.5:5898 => 28.7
